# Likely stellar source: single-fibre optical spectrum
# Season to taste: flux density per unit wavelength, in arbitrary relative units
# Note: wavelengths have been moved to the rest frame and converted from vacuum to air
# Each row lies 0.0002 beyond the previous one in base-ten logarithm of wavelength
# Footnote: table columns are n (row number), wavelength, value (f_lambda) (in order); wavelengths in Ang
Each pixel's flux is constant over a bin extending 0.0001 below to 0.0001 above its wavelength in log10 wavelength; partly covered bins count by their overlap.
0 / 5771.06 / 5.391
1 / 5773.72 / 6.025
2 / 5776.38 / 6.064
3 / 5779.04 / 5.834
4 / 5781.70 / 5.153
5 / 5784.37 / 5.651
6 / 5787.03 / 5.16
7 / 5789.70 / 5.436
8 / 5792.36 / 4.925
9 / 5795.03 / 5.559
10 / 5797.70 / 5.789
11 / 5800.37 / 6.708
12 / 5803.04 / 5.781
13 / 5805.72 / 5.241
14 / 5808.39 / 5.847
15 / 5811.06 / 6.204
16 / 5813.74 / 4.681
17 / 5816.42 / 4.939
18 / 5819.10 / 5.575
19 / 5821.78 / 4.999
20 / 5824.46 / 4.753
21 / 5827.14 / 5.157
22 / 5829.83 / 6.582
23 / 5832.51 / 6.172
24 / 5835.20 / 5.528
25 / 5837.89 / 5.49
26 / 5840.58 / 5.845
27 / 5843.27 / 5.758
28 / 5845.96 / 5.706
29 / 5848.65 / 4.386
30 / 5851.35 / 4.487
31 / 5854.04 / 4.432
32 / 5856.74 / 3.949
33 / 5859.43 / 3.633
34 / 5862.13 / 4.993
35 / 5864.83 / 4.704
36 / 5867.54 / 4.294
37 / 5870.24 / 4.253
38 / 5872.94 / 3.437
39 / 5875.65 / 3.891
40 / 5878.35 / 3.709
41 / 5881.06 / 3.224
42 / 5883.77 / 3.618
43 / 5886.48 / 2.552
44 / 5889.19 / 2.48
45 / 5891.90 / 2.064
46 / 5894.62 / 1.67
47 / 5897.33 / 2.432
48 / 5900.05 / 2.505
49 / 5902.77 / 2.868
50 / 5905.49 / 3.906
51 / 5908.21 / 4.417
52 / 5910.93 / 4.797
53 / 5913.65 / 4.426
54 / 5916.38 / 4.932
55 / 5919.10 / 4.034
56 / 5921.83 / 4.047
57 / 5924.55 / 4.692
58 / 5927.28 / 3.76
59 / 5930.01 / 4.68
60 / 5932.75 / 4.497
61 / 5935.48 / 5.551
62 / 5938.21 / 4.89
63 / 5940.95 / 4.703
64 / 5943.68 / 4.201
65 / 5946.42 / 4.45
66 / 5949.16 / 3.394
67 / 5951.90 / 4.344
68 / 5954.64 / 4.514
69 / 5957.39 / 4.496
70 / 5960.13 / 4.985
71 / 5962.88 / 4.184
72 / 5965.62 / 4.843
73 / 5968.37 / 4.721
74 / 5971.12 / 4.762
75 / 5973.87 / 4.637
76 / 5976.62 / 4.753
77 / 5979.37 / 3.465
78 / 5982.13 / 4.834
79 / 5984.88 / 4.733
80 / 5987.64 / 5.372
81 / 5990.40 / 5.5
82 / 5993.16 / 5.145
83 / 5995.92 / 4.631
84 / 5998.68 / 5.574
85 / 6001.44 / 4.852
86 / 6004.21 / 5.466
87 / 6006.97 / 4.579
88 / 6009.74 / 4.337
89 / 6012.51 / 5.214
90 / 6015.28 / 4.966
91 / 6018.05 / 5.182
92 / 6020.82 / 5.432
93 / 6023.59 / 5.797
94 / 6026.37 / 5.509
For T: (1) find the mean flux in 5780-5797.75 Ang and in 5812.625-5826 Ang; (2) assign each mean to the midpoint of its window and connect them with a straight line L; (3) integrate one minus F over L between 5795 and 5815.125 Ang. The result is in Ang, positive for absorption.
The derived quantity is -2.20 Ang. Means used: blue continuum 5.36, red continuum 5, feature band 5.73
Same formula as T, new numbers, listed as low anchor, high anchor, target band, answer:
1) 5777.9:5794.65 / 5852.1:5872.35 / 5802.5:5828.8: -1.9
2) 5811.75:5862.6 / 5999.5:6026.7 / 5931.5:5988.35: 6.1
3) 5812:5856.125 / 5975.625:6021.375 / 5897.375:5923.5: 6.1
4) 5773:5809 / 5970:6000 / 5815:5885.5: 8.8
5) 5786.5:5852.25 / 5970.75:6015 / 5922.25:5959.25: 4.3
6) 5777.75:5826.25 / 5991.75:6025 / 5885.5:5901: 8.9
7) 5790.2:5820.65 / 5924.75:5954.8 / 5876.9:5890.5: 5.0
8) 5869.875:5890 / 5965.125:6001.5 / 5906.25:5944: -5.0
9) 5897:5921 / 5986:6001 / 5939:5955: 0.7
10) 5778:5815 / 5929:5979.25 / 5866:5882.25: 4.0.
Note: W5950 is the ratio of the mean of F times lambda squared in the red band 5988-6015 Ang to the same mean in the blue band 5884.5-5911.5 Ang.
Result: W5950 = 1.8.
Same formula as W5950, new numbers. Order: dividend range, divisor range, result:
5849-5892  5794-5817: 0.68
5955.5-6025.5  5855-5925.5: 1.38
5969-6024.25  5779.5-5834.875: 0.96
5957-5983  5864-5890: 1.30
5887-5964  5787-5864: 0.78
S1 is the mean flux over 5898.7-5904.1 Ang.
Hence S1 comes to 2.68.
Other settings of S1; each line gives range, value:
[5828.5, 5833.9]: 6.37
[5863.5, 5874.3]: 4.17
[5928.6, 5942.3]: 4.86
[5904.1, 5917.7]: 4.49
